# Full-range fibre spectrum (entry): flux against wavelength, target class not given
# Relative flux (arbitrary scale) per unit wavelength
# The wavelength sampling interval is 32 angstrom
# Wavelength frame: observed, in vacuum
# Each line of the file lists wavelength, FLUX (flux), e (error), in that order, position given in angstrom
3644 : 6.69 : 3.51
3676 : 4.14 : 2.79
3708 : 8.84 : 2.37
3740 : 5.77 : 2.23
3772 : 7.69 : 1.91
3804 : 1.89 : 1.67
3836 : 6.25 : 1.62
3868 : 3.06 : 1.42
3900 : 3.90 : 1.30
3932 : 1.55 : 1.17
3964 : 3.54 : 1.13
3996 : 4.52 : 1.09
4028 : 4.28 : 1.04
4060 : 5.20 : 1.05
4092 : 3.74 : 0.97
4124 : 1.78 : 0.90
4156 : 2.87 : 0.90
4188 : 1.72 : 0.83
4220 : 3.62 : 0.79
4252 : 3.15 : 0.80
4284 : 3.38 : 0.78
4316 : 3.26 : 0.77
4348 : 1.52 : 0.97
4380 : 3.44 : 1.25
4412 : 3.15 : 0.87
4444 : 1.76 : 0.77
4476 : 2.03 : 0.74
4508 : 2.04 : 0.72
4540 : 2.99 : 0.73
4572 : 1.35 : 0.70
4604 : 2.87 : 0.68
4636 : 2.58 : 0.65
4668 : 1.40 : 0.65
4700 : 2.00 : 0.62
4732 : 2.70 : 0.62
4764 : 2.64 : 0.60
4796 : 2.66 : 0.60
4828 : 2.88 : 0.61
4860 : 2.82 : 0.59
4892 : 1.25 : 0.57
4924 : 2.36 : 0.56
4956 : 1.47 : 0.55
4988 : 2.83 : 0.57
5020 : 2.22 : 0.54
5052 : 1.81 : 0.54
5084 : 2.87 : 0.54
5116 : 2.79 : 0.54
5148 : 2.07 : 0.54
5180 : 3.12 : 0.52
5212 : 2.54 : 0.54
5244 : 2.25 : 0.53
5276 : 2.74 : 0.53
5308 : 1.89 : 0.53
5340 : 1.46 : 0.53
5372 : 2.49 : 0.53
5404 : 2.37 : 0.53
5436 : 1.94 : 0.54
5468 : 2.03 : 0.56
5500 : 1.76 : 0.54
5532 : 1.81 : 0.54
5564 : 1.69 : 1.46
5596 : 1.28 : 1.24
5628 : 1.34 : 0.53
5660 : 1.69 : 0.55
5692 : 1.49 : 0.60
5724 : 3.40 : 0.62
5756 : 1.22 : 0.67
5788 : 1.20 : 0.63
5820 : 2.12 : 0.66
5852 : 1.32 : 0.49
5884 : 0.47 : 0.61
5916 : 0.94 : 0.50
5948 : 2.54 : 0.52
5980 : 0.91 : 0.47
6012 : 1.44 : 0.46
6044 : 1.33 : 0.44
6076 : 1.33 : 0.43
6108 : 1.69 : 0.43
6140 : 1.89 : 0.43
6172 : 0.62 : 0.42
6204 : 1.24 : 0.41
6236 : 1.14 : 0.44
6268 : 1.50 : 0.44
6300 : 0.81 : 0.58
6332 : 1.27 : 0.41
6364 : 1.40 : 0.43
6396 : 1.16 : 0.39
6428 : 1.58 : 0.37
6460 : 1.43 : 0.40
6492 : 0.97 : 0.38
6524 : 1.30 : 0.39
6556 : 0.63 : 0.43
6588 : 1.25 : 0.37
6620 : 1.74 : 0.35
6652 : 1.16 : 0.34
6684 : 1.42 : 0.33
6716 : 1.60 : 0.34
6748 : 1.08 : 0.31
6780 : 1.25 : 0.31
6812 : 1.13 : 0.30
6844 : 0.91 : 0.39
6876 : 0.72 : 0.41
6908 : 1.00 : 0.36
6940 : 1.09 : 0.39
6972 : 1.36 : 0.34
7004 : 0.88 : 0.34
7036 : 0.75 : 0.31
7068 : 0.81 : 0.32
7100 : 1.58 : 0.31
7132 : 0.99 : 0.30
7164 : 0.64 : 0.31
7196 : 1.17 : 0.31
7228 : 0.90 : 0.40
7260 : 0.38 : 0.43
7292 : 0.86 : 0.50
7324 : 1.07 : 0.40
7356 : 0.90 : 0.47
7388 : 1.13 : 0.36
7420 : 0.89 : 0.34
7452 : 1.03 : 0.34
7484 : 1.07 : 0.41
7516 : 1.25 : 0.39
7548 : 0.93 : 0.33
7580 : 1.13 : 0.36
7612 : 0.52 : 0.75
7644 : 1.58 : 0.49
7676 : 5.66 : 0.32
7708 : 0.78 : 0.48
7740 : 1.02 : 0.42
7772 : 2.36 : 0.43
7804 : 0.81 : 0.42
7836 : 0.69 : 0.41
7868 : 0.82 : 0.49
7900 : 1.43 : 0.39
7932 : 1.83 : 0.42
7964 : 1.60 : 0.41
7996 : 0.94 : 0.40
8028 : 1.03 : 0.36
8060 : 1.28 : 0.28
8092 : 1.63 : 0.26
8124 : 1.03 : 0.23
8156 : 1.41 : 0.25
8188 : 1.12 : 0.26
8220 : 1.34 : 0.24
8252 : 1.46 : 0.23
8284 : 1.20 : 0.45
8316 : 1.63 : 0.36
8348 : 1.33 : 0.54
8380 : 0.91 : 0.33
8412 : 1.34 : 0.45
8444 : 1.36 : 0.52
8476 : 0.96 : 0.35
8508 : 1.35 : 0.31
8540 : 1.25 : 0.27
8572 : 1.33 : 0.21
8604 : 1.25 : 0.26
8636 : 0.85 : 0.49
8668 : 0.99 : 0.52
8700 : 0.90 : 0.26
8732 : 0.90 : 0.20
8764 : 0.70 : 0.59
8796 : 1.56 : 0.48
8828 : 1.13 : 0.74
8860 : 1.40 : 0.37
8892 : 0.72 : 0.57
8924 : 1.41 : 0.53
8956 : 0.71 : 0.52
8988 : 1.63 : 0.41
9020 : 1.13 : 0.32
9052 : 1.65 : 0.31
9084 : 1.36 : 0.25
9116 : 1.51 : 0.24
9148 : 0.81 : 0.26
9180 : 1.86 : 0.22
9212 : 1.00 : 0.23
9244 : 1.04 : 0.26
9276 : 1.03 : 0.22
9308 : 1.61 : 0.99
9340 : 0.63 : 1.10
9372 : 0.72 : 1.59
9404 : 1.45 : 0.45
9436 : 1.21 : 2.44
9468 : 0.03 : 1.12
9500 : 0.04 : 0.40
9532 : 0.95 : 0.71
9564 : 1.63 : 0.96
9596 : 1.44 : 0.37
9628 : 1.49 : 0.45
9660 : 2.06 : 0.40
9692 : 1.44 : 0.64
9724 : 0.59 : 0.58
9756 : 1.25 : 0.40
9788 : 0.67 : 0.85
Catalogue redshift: 1.056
